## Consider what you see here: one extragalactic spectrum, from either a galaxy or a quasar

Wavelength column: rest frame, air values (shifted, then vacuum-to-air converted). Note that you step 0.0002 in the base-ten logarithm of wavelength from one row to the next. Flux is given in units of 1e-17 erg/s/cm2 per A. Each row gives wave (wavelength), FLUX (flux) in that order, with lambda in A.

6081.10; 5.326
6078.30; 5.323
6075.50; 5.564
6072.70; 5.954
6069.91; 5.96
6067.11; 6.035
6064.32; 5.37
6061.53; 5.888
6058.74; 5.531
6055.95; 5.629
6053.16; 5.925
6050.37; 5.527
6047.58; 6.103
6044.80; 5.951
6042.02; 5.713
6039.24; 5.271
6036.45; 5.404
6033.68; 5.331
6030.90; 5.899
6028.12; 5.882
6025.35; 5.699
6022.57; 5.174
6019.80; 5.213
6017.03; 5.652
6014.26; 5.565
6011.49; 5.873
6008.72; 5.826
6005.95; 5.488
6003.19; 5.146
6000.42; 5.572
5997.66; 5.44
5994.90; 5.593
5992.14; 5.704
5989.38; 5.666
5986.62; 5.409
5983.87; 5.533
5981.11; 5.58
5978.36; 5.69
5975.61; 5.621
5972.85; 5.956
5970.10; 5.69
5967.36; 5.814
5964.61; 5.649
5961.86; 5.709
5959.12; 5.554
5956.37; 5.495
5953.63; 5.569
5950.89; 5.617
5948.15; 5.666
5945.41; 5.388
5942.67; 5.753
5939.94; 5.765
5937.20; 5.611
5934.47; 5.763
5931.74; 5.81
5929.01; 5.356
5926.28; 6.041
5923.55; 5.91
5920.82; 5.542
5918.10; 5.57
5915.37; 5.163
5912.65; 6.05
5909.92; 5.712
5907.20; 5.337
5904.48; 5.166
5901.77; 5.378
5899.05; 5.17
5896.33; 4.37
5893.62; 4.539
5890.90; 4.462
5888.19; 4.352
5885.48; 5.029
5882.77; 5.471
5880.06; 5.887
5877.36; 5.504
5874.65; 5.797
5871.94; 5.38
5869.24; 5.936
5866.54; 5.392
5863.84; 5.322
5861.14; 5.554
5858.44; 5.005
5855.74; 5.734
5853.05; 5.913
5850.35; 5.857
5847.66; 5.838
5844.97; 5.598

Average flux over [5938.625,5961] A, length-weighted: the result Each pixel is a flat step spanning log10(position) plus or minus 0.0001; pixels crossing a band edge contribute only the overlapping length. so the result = 5.6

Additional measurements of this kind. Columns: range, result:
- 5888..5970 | 5.46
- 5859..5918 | 5.29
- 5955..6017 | 5.62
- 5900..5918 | 5.47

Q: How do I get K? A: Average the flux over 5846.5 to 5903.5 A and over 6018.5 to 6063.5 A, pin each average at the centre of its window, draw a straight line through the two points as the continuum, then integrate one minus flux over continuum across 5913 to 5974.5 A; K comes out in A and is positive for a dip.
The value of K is -2.4 A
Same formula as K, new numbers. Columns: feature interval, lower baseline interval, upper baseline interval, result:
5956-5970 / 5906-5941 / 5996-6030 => -0.1 A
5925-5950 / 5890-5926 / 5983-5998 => -1.3 A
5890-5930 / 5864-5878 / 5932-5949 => 2.2 A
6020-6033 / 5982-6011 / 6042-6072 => 0.2 A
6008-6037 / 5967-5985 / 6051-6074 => 0.7 A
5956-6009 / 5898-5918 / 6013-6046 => -0.9 A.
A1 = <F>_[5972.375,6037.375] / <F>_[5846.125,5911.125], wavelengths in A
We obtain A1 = 1.04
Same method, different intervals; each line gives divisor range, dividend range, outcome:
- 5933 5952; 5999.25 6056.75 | 0.99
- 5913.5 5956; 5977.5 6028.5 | 0.99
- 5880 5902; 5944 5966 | 1.14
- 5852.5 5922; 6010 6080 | 1.06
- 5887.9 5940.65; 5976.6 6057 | 1.04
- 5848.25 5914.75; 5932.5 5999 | 1.05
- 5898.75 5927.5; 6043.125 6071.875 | 1.04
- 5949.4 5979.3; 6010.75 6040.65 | 0.98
